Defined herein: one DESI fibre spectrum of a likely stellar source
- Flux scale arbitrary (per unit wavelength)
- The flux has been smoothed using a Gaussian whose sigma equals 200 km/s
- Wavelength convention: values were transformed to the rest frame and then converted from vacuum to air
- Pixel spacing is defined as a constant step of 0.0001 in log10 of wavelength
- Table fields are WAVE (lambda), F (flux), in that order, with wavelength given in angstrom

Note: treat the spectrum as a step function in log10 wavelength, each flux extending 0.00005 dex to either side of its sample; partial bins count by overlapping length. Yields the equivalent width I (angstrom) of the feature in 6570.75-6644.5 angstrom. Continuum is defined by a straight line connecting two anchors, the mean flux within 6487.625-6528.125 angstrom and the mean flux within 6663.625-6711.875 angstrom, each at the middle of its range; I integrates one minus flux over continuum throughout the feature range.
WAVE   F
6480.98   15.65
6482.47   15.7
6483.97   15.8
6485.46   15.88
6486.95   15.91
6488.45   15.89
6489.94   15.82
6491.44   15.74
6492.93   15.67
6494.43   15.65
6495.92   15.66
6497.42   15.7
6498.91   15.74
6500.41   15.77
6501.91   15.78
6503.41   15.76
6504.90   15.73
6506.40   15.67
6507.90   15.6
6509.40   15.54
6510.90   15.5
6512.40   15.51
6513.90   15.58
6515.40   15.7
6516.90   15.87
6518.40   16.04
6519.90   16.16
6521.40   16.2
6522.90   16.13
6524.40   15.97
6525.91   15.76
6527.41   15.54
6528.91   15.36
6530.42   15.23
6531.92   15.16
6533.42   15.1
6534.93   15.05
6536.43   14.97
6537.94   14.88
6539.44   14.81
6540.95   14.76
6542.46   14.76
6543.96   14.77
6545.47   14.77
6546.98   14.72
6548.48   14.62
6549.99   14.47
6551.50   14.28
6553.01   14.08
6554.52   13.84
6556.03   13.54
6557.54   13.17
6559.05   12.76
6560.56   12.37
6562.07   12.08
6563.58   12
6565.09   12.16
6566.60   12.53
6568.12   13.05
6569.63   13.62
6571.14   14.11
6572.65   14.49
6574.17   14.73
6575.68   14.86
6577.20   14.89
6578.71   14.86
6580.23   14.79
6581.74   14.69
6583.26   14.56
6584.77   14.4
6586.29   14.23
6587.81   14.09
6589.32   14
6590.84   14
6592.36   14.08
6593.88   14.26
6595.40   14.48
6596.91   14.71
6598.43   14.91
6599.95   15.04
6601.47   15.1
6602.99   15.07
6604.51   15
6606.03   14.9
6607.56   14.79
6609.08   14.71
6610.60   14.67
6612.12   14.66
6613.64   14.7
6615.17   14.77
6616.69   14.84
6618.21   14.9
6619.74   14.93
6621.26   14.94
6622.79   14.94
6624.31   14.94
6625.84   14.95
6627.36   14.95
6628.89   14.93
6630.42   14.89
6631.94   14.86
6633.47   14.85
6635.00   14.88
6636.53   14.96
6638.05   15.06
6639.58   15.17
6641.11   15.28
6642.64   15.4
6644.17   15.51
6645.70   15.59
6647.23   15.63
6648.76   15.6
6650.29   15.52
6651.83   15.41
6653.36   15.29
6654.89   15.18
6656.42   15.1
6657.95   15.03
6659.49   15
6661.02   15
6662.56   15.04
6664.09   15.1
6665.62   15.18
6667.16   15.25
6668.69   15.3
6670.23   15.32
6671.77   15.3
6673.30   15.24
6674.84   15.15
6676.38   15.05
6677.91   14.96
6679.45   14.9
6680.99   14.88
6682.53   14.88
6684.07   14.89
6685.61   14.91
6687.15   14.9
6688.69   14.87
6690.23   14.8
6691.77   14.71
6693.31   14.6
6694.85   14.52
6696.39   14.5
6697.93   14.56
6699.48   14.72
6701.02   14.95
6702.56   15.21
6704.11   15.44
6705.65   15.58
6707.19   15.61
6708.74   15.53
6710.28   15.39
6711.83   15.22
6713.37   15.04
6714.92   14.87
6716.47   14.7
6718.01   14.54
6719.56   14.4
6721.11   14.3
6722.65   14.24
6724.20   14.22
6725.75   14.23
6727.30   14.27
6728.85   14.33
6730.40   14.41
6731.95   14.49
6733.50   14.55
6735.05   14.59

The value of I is 2.8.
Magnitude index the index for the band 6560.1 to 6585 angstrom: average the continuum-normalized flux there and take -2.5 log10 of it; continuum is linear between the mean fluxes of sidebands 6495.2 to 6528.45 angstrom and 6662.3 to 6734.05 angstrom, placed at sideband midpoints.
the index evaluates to 0.13 mag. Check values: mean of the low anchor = 15.8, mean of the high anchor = 14.9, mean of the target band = 13.8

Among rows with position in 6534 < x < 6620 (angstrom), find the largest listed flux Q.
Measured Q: 15.1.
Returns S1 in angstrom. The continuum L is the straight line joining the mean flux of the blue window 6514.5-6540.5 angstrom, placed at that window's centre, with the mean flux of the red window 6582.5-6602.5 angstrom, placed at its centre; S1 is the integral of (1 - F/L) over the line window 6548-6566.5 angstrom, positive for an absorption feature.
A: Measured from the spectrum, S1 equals 2.22 angstrom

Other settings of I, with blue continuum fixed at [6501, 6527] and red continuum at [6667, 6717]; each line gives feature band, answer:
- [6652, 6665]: 0.05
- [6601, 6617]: 0.57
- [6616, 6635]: 0.49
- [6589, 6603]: 0.80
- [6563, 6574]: 1.64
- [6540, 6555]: 1.08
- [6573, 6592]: 1.22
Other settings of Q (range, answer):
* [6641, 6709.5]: 15.63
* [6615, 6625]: 14.94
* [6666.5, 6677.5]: 15.32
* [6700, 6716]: 15.61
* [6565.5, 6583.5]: 14.89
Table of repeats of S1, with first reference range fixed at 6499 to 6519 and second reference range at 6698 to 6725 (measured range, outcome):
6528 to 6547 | 0.76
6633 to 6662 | -0.13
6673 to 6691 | 0.11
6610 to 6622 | 0.38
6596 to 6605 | 0.22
